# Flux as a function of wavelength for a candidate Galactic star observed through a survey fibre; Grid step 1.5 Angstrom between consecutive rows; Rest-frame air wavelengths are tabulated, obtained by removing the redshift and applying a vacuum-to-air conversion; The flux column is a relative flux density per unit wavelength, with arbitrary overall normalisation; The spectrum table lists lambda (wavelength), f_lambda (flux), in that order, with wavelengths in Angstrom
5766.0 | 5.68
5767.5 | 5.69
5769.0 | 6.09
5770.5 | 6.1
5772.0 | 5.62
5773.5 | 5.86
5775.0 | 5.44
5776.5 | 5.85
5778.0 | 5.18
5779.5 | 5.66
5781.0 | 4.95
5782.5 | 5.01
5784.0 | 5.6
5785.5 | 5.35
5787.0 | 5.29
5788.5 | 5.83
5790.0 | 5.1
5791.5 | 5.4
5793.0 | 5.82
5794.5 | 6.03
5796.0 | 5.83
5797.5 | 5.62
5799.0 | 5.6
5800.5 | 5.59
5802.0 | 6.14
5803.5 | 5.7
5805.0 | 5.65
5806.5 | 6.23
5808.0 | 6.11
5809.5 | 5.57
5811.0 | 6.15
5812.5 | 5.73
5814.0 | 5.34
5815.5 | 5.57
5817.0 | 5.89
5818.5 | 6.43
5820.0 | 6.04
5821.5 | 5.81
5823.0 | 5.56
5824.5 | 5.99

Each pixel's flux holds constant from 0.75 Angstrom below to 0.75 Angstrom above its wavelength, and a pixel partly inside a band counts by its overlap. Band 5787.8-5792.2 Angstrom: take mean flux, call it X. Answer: 5.44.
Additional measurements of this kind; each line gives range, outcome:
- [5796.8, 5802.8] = 5.74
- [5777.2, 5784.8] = 5.28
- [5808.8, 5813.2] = 5.82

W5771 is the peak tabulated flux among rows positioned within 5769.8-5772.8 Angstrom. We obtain 6.1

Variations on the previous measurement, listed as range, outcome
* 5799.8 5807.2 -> 6.23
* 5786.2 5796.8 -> 6.03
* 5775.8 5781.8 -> 5.85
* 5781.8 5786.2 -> 5.6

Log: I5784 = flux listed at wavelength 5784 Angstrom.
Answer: 5.6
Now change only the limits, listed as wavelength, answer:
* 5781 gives 4.95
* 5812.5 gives 5.73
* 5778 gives 5.18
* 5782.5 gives 5.01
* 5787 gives 5.29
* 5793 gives 5.82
